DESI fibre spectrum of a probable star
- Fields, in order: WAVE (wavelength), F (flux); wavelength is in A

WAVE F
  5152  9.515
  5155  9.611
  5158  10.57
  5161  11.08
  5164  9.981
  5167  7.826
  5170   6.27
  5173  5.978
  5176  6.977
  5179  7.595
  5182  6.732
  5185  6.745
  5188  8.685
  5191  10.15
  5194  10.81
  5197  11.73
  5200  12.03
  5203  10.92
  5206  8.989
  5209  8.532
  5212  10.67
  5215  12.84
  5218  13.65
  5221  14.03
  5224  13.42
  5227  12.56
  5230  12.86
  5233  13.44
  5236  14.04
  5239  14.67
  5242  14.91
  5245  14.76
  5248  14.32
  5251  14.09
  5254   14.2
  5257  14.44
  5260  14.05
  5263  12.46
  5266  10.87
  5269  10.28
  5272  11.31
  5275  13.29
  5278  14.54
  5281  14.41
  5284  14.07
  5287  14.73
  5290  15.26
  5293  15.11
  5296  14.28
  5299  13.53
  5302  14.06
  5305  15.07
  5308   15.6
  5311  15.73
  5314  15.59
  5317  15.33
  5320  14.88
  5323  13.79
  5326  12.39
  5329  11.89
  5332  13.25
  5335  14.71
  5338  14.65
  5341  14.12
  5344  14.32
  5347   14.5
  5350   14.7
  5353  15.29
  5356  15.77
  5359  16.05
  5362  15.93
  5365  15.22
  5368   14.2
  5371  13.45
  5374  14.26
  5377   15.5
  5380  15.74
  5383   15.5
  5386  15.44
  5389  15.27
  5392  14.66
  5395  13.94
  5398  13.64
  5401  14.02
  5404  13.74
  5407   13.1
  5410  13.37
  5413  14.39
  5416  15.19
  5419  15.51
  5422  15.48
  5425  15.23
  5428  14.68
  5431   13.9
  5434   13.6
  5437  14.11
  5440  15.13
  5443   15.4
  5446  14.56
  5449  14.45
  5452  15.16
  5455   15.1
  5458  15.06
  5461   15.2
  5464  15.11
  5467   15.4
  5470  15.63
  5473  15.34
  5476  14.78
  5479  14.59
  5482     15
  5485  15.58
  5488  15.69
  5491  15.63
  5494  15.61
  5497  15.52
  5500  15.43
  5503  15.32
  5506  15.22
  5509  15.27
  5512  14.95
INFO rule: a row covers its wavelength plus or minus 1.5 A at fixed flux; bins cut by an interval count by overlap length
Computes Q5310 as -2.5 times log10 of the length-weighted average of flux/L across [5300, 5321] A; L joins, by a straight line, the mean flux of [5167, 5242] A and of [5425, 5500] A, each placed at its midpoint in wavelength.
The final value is -0.214 mag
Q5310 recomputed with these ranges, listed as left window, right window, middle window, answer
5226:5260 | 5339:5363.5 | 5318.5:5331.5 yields 0.12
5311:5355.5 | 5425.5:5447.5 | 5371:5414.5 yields 0.00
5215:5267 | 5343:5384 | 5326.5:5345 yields 0.08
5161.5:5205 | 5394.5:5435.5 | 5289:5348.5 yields -0.20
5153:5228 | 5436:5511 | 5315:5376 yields -0.13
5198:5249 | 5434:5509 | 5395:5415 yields 0.06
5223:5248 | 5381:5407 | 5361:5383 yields -0.04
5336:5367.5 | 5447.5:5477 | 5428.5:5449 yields 0.05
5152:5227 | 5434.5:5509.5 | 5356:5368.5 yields -0.18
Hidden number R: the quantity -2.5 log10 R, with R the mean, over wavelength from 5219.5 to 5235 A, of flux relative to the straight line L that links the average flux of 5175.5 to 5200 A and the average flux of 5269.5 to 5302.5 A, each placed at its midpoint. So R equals -0.21 mag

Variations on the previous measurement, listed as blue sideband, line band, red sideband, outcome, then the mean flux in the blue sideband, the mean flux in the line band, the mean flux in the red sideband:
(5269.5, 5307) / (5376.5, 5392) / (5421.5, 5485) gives -0.062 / 14.1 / 15.4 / 14.9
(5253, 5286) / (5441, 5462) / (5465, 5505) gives 0.000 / 13.1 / 15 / 15.3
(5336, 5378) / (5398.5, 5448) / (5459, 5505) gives 0.048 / 14.8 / 14.4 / 15.3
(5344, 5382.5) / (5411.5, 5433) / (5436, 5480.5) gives 0.010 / 15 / 14.9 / 15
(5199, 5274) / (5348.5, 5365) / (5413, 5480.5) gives -0.112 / 12.7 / 15.5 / 14.9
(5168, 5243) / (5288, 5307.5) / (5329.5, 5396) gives -0.117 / 10.7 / 14.6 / 14.8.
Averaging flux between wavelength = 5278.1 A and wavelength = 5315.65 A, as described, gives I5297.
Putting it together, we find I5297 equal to 14.8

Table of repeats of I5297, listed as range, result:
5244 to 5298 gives 13.7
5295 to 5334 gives 14.3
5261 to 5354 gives 14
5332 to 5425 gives 14.7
